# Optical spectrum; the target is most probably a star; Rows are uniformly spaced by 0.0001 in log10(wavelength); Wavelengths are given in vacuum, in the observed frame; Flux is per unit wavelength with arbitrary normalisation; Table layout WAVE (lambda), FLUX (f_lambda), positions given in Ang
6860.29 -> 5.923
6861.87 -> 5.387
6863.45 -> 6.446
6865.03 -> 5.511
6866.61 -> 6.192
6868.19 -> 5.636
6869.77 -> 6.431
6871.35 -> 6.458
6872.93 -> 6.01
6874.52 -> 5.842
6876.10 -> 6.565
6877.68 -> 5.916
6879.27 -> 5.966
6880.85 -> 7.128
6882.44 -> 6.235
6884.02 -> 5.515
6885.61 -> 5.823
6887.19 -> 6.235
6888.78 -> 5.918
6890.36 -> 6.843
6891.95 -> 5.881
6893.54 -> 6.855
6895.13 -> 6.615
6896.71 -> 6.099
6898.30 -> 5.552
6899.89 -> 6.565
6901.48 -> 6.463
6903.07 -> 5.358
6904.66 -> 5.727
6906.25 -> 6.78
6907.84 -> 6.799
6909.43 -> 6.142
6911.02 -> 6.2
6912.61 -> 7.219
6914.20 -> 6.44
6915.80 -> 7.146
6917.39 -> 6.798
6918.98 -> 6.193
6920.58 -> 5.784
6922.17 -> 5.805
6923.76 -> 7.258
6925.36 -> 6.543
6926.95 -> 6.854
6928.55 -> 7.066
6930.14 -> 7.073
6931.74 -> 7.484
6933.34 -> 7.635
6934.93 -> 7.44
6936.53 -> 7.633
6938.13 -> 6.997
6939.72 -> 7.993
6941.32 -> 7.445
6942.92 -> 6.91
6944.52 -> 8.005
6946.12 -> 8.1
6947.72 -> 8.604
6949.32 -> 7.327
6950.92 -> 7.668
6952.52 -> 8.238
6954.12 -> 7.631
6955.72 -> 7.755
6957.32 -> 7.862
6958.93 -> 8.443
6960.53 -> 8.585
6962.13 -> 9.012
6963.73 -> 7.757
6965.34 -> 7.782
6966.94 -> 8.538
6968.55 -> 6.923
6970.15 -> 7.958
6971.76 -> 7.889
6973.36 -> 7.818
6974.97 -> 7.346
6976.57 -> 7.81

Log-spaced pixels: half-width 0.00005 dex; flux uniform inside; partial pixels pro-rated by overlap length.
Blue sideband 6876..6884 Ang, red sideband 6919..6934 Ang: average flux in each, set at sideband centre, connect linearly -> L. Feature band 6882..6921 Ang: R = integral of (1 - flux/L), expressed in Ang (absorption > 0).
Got 1.3 Ang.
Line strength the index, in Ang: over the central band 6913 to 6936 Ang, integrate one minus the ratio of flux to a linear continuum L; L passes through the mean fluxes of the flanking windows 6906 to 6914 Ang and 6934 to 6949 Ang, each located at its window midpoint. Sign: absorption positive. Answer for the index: 0.8 Ang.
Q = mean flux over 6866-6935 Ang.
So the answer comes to 6.41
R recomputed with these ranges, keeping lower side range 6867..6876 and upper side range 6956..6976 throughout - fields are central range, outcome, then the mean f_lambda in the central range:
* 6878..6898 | 0.7 Ang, 6.23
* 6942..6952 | -0.2 Ang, 7.78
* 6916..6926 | 0.9 Ang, 6.44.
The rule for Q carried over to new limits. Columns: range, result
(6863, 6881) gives 6.14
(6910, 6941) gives 6.93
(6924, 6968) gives 7.71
